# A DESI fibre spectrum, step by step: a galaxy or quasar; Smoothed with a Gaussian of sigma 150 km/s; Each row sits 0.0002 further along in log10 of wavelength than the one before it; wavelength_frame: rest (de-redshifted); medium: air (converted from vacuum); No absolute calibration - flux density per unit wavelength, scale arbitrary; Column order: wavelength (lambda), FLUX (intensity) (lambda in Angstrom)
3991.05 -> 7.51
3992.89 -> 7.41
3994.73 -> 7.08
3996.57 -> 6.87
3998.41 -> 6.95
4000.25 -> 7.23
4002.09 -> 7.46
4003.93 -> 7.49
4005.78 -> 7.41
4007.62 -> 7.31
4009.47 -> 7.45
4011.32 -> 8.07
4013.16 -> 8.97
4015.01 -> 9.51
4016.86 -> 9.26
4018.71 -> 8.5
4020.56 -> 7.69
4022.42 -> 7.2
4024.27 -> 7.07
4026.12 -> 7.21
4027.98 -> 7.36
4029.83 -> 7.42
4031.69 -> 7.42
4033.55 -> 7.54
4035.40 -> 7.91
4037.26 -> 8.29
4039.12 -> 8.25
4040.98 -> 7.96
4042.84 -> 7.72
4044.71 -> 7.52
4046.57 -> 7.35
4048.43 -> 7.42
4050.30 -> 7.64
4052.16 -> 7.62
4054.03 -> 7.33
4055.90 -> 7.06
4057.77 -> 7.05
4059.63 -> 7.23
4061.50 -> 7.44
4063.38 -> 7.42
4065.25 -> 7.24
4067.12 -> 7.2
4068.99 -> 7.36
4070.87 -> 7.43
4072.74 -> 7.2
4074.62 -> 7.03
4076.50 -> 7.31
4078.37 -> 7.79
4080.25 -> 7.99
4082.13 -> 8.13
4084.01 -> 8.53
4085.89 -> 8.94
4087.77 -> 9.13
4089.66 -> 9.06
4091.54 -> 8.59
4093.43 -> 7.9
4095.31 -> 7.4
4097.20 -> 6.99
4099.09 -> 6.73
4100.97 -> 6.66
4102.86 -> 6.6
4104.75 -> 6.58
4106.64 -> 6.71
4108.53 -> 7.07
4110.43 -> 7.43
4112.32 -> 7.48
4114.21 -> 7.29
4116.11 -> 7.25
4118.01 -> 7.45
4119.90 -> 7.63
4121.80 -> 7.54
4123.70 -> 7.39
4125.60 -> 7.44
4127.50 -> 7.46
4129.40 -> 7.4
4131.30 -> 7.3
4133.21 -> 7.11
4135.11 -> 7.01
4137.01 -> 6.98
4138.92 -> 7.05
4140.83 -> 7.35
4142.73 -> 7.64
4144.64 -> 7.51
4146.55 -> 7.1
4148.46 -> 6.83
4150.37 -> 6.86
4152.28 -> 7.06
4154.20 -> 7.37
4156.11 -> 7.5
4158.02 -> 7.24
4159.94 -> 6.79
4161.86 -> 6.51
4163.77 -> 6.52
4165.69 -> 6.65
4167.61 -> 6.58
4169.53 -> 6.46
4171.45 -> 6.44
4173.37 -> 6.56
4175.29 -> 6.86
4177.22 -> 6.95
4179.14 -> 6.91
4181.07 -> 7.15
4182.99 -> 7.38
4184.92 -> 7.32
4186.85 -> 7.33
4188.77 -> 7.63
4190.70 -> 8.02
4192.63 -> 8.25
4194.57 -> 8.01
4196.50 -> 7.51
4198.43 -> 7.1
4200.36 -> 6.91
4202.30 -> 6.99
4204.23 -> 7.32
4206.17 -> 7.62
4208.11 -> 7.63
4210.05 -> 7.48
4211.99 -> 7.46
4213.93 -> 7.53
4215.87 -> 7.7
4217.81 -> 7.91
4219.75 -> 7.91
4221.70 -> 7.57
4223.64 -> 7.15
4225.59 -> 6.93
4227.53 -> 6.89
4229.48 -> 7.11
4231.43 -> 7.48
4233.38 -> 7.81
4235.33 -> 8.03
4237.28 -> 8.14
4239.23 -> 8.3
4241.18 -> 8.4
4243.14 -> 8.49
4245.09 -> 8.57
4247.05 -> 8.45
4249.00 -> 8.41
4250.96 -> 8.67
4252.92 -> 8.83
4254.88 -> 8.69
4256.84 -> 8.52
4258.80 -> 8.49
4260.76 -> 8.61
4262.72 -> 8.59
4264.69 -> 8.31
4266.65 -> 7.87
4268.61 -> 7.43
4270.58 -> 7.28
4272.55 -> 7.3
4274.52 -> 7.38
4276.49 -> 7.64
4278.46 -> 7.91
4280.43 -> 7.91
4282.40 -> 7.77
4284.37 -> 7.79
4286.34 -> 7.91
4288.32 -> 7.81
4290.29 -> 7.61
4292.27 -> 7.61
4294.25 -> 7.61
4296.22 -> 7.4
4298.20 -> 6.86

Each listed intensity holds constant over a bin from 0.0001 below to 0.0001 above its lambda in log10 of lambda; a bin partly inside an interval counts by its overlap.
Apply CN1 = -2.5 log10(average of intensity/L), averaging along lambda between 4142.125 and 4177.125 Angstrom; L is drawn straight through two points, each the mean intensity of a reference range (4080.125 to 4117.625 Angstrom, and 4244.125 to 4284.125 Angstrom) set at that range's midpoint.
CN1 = 0.13 mag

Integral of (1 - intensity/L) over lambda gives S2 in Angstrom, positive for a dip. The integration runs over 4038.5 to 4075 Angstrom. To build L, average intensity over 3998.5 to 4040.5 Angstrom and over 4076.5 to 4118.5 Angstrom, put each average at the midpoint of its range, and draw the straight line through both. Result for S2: 1.4 Angstrom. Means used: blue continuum 7.8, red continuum 7.62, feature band 7.42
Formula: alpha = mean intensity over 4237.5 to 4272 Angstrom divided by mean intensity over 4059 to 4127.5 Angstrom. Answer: 1.1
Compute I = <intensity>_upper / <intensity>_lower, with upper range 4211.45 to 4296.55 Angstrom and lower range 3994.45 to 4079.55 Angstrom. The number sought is 1.0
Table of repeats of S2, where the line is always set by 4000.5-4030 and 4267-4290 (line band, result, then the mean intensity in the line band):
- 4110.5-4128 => 0.7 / 7.44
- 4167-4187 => 2.2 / 6.89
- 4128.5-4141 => 1.0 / 7.16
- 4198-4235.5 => 1.4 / 7.42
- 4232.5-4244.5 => -0.8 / 8.21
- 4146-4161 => 1.3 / 7.09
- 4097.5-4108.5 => 1.5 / 6.71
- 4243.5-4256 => -1.5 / 8.6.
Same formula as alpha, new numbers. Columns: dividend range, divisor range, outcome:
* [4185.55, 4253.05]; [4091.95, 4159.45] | 1.07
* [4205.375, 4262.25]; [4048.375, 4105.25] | 1.05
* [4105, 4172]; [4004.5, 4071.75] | 0.93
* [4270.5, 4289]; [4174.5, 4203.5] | 1.04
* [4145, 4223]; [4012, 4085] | 0.94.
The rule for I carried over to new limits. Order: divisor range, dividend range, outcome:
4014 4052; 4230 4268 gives 1.07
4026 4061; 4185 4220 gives 1.00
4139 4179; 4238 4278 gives 1.18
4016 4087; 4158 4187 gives 0.89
